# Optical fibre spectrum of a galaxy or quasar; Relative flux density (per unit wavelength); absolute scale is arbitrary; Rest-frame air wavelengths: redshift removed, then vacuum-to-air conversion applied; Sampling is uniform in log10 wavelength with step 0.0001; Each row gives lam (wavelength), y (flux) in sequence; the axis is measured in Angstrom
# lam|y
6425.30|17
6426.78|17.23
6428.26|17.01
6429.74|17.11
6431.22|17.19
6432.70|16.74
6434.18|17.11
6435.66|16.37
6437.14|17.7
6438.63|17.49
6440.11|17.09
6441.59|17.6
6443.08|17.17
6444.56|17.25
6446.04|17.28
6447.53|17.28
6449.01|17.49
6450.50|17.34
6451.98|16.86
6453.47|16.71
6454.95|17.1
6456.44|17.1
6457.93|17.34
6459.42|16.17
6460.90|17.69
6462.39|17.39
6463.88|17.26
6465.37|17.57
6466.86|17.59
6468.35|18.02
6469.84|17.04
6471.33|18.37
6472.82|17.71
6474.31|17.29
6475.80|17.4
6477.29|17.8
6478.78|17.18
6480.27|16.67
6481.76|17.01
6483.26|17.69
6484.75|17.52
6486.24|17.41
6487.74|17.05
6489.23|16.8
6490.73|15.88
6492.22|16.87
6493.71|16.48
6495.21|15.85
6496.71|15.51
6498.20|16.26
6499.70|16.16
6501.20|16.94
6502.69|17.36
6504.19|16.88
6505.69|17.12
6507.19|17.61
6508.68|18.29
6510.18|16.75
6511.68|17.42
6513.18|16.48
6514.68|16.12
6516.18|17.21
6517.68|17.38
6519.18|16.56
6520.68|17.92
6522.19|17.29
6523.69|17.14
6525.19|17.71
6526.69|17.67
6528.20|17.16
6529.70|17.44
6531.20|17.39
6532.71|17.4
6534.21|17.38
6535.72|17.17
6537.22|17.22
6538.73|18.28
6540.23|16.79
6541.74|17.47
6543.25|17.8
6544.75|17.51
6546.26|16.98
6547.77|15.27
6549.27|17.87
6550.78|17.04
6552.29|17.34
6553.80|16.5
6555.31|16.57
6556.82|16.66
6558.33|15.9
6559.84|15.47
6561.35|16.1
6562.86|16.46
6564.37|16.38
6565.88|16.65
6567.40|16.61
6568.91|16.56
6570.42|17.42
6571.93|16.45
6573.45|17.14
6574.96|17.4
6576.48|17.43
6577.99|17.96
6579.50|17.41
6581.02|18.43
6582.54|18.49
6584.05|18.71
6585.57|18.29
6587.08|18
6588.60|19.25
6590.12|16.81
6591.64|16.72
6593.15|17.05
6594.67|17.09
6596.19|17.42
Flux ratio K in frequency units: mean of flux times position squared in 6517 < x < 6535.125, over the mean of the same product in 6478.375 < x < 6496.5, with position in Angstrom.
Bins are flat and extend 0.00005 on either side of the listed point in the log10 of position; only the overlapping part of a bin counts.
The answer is 1.04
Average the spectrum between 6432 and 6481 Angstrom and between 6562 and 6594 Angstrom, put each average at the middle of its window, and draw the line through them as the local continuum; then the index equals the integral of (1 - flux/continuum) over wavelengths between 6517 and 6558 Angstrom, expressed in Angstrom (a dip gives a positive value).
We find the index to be 0.4 Angstrom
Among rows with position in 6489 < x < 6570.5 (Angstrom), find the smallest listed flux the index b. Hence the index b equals 15.27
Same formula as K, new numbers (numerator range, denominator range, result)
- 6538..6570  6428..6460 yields 1.01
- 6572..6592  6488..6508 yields 1.10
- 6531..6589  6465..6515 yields 1.03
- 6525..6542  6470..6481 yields 1.01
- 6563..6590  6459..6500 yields 1.06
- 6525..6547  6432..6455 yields 1.04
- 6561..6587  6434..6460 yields 1.05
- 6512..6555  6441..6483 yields 1.02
